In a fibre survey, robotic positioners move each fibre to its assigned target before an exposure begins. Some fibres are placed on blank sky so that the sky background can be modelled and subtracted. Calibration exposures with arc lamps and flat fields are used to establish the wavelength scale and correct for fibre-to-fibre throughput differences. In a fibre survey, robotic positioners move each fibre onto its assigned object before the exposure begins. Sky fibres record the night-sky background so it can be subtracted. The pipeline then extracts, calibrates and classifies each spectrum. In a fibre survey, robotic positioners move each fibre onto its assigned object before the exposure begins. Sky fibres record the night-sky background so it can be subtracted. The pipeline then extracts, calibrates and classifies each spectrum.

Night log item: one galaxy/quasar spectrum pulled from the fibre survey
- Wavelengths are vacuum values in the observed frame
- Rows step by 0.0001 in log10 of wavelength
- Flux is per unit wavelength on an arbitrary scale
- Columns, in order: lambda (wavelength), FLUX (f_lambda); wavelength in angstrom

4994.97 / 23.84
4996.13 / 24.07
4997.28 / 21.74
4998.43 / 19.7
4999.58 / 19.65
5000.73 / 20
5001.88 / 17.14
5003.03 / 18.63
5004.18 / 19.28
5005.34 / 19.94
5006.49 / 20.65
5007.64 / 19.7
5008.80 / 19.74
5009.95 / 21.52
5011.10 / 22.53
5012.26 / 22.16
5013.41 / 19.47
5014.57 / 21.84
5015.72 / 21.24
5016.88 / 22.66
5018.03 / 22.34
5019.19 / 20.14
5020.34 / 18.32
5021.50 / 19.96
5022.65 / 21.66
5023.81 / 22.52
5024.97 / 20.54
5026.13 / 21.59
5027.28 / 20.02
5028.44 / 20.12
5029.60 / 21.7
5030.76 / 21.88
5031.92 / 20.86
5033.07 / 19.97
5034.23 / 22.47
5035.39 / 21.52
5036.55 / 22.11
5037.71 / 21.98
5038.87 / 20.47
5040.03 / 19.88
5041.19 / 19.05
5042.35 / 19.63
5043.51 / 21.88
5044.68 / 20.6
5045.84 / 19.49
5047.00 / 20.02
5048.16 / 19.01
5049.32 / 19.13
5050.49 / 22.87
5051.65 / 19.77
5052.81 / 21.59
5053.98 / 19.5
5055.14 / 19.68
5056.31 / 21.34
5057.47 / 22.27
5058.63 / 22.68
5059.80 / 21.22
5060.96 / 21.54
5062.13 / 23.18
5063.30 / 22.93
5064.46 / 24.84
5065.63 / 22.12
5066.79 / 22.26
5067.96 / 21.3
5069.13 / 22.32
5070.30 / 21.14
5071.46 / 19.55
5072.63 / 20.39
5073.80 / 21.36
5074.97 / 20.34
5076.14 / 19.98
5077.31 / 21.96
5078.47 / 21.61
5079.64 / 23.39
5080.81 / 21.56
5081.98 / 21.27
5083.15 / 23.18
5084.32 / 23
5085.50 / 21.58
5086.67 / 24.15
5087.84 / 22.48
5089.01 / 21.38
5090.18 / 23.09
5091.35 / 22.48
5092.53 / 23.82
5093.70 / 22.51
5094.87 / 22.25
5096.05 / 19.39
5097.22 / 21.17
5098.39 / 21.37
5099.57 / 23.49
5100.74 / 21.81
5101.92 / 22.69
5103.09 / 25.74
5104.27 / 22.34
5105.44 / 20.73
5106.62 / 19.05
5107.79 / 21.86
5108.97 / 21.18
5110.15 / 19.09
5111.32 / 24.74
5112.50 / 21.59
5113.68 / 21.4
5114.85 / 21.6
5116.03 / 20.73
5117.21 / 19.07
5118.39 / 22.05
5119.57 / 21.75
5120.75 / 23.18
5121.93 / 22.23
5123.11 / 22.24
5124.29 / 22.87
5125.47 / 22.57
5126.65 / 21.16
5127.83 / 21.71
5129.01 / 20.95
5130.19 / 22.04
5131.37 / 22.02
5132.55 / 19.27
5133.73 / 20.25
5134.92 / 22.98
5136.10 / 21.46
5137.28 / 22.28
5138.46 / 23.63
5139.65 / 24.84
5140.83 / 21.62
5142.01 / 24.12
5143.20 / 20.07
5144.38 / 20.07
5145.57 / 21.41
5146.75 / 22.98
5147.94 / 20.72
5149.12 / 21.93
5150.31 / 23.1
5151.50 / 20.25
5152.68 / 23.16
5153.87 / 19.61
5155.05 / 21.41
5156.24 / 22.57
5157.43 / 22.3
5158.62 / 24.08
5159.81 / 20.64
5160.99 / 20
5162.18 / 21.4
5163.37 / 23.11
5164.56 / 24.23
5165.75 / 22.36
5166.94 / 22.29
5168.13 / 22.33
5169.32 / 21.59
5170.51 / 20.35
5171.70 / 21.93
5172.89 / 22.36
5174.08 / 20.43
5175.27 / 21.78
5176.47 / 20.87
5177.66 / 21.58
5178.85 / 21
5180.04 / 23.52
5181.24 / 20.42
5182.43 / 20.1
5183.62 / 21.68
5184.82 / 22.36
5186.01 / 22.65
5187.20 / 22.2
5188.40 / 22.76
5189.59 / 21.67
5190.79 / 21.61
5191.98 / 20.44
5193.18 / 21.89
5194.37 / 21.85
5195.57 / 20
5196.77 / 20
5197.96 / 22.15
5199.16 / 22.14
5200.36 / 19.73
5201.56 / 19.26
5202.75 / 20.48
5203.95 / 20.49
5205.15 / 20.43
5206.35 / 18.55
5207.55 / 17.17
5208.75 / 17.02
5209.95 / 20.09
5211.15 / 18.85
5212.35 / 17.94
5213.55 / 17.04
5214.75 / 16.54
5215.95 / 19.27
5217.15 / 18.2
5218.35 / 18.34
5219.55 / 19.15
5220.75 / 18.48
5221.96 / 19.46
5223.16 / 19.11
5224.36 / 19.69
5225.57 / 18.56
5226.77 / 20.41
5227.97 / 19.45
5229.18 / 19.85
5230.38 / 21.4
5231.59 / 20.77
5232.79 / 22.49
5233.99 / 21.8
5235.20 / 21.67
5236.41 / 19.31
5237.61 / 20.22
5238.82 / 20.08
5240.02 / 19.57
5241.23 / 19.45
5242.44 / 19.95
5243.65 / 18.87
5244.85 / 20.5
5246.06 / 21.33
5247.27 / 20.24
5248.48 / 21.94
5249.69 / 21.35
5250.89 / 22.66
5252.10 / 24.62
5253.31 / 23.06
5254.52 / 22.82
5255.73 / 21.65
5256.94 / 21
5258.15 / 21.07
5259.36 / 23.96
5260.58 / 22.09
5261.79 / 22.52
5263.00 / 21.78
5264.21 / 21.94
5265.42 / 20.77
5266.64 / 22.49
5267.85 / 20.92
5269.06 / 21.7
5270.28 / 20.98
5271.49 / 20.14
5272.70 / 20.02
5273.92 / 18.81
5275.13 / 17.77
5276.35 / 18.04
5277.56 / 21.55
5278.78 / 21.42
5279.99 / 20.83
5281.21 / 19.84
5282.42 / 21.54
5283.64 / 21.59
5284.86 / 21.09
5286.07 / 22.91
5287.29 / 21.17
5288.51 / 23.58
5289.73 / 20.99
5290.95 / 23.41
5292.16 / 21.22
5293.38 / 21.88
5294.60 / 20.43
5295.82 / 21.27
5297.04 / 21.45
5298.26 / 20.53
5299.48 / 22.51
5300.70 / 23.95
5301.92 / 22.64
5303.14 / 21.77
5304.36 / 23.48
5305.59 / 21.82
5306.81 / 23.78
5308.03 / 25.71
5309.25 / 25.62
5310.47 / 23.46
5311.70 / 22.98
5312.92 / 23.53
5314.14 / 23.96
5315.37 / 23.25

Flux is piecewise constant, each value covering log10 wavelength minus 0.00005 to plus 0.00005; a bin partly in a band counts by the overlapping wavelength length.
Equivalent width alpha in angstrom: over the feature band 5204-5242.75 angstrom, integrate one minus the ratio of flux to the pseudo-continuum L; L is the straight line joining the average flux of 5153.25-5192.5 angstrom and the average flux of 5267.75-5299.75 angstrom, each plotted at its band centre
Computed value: 3.6 angstrom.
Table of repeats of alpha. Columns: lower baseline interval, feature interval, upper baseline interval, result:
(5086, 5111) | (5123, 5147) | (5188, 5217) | -0.73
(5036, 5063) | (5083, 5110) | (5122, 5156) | -0.99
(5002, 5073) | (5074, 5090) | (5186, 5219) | -1.02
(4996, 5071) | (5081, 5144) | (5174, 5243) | -4.14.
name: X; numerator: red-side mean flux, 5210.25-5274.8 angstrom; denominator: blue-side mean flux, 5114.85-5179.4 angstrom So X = 0.94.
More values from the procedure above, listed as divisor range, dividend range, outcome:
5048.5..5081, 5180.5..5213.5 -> 0.95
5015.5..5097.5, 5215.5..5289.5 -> 0.97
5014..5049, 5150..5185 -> 1.04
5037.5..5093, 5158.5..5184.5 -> 1.01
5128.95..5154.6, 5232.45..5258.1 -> 0.97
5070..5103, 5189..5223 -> 0.89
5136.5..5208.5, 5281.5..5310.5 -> 1.04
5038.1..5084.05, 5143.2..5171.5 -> 1.03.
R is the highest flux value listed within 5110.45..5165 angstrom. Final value 24.84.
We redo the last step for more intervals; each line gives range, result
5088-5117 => 25.74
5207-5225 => 20.09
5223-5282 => 24.62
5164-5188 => 24.23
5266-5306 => 23.95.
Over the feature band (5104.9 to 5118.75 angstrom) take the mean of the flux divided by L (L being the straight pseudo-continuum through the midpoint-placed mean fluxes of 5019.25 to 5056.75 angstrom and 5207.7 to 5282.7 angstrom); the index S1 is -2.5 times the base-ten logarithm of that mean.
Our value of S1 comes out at -0.027 mag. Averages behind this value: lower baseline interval 20.6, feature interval 21.1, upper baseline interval 20.4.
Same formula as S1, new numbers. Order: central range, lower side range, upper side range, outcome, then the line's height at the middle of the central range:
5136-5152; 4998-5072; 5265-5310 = -0.043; 21.2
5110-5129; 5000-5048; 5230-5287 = -0.048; 20.8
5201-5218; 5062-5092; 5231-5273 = 0.153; 21.5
